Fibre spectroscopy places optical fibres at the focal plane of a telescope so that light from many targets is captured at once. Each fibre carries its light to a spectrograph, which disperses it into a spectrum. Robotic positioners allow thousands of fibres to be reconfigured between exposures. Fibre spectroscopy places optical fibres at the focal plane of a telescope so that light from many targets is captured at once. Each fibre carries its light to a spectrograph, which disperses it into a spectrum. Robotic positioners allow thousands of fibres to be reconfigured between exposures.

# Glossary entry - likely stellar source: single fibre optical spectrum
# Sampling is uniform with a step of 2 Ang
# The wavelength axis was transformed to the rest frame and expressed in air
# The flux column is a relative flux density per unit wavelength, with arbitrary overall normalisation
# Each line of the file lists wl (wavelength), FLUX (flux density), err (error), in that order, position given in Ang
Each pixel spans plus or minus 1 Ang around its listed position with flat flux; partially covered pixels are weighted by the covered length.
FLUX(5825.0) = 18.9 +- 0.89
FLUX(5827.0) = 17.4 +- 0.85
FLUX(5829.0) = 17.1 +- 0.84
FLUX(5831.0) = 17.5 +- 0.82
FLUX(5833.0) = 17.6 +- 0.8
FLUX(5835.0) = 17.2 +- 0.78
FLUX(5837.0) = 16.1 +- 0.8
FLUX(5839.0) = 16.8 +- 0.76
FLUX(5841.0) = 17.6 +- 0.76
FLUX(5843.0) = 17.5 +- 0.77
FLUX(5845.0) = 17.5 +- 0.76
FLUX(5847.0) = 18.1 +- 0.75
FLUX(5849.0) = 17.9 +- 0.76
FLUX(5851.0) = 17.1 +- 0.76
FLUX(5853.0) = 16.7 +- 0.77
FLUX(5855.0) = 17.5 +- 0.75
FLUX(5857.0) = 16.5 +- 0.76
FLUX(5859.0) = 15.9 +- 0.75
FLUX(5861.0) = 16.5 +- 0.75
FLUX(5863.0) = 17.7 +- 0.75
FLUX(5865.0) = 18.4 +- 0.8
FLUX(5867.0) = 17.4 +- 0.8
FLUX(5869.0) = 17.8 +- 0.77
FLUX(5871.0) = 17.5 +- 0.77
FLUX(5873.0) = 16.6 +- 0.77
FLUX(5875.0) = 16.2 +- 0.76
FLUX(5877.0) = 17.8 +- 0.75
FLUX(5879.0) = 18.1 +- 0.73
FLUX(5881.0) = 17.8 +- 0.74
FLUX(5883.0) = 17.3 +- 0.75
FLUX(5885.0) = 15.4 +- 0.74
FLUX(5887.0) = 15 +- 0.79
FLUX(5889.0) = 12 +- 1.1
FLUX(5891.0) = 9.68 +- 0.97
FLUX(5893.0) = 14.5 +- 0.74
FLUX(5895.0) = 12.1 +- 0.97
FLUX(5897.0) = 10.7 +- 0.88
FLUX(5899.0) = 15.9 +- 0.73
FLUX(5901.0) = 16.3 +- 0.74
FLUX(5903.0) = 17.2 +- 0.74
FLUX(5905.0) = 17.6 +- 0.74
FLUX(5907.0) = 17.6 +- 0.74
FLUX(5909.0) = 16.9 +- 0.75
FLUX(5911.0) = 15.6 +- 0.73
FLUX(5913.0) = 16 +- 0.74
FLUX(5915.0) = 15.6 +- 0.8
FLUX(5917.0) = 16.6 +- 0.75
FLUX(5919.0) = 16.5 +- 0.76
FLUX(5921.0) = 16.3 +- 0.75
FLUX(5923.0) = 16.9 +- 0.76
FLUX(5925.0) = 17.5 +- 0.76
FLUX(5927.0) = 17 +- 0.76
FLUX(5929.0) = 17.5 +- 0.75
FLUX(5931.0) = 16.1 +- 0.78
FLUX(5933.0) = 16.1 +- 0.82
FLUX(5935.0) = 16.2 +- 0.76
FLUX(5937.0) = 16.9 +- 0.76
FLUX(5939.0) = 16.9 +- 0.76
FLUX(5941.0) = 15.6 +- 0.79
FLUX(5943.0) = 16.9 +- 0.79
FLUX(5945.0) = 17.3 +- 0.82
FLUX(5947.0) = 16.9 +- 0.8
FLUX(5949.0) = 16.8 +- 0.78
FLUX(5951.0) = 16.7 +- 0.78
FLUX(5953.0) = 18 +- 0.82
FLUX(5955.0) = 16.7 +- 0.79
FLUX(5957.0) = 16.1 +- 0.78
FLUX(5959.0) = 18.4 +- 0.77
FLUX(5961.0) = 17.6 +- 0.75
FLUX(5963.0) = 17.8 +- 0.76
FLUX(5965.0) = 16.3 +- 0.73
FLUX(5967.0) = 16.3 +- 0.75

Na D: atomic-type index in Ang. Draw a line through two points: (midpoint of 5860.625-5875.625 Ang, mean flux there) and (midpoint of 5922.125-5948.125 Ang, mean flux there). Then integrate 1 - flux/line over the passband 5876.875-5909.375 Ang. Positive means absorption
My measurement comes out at 3.4 Ang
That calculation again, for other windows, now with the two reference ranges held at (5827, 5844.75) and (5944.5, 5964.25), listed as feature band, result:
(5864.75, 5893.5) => 1.9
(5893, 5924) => 2.5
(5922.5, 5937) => 0.4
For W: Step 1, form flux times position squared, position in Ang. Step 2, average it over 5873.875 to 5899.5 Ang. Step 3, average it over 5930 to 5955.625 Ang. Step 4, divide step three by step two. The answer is 1.2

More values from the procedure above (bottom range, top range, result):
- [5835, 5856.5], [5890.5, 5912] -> 0.89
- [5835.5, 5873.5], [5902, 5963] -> 1.00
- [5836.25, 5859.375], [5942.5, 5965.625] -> 1.04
